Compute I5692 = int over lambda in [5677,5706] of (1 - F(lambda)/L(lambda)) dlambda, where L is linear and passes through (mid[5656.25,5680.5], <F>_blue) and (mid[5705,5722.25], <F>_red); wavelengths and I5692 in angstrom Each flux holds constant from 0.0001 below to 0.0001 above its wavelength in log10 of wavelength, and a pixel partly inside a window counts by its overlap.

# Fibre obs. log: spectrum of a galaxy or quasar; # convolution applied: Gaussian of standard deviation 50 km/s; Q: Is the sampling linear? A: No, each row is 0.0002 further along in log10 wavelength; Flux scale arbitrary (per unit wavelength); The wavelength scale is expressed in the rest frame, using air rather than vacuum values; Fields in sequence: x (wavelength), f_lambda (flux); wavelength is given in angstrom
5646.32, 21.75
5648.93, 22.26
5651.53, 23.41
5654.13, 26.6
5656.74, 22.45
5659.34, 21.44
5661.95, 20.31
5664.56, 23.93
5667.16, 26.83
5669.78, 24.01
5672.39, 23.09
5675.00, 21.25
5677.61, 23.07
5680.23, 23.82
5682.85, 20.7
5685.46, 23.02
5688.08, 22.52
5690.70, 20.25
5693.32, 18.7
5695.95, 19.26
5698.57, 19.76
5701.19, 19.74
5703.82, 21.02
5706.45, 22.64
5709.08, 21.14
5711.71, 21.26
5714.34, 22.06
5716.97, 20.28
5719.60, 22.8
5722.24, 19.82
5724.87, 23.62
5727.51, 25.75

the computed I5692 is 1.6 angstrom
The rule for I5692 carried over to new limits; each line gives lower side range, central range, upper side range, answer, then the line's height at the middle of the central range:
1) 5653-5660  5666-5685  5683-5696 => -1.0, 22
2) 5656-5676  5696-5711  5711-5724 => 0.7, 21.8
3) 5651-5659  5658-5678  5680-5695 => -0.1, 22.9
